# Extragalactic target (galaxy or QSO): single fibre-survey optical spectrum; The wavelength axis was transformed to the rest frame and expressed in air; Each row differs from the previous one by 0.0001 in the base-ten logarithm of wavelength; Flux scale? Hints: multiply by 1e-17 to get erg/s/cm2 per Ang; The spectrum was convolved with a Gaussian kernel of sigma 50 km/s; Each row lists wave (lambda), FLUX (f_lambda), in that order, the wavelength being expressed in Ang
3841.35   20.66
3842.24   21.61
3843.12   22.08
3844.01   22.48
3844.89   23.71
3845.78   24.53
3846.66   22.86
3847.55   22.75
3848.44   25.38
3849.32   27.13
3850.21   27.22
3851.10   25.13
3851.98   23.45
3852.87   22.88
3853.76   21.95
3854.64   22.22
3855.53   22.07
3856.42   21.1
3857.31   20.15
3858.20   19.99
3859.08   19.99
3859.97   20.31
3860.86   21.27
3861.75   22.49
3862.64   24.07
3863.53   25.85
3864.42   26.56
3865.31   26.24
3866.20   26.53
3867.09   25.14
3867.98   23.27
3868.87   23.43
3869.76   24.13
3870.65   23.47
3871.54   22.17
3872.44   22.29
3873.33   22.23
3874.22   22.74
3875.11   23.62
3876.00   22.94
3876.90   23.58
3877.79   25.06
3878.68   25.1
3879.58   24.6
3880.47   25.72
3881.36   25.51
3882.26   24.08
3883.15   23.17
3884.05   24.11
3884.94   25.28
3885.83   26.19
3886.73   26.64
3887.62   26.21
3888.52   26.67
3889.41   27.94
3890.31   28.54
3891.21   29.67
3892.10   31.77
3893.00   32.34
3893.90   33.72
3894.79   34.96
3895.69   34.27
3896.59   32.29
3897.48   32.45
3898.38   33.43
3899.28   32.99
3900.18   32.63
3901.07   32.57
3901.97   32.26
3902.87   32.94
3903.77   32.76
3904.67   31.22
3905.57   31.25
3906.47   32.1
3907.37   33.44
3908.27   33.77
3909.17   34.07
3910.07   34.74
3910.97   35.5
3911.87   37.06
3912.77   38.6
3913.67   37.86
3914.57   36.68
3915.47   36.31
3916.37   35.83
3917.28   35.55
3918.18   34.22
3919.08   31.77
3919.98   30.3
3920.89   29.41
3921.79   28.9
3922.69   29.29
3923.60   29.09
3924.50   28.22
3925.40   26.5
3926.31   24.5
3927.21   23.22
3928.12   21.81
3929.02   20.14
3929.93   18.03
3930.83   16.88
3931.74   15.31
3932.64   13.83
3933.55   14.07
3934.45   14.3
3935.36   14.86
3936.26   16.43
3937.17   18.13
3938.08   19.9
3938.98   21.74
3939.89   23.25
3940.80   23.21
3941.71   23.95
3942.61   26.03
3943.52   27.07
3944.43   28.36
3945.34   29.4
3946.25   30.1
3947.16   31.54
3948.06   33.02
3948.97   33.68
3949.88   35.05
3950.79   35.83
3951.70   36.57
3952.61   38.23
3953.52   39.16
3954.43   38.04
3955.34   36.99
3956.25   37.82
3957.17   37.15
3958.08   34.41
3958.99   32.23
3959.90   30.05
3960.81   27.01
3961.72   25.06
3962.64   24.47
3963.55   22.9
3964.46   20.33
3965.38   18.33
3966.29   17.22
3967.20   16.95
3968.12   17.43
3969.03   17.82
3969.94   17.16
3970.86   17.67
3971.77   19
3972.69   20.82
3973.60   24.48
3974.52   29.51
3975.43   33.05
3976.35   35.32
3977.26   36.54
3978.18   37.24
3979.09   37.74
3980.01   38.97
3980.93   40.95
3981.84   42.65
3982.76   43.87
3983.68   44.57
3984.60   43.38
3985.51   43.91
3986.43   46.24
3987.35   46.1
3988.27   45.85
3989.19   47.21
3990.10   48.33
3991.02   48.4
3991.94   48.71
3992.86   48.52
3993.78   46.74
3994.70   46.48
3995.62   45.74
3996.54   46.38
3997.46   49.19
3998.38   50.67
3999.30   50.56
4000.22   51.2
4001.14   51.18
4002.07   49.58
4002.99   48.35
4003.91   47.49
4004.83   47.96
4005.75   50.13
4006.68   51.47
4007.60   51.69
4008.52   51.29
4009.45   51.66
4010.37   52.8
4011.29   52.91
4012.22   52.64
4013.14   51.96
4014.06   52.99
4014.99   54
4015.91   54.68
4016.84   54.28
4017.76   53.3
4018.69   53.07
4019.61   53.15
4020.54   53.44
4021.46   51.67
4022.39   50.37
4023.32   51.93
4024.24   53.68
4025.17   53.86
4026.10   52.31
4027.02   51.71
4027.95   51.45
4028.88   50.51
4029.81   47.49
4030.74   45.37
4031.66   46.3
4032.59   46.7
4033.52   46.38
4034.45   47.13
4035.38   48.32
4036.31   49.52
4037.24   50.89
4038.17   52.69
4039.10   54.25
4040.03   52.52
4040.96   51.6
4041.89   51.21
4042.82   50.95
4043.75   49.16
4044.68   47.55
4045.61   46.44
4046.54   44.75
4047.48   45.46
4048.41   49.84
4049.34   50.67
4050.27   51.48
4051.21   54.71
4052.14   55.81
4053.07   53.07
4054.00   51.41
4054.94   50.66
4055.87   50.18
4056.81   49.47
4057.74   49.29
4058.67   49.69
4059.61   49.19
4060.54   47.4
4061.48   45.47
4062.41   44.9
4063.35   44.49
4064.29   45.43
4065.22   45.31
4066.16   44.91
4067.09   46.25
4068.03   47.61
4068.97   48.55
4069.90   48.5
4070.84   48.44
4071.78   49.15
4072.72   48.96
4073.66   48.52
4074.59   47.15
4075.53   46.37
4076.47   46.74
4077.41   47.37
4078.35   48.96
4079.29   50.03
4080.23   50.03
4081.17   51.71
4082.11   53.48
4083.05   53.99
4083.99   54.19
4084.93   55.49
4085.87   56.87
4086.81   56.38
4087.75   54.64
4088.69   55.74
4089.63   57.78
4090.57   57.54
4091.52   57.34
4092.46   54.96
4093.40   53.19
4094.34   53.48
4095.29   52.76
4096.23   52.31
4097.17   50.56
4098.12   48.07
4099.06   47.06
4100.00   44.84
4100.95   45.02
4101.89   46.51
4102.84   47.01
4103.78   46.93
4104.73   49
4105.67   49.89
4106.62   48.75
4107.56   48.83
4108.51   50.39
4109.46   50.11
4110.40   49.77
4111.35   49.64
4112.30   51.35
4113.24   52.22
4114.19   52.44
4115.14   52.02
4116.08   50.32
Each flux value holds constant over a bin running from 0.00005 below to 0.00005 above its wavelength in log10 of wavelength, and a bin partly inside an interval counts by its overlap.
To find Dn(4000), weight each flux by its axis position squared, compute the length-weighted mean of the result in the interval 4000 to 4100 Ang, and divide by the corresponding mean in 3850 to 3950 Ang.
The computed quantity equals 2.04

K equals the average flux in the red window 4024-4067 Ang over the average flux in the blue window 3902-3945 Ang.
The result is 1.8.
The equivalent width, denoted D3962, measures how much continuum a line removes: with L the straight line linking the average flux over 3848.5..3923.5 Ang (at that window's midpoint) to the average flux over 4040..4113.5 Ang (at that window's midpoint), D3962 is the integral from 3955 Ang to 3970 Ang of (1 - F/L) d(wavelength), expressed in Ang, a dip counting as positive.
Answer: 4.5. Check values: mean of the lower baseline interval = 28.1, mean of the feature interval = 25.6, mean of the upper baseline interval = 50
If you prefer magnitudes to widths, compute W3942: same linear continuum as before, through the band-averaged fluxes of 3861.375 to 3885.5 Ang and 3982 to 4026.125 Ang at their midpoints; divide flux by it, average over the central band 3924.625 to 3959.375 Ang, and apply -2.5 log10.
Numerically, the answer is 0.39 mag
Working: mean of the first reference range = 24.2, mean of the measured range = 26.6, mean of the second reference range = 49.8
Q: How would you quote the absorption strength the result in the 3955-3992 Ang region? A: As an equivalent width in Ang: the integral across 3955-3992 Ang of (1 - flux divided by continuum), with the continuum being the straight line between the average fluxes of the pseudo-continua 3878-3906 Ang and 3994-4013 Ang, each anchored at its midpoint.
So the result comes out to 9.84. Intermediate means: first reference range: 29.4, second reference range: 50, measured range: 32.9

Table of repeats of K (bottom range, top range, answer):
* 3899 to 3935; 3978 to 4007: 1.59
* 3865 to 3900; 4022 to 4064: 1.85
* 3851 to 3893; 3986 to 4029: 2.08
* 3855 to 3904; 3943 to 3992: 1.25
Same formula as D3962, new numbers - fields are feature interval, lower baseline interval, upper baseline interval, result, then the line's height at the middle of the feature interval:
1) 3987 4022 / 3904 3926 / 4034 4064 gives -4.9 Ang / 44.1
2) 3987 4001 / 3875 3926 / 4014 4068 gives -1.5 Ang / 43.5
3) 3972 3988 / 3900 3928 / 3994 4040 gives 2.3 Ang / 44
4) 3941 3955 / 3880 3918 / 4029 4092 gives 1.9 Ang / 37.2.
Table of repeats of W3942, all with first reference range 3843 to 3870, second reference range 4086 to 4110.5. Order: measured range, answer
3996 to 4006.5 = -0.23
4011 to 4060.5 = -0.16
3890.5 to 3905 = -0.16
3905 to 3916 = -0.18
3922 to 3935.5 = 0.45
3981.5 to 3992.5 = -0.19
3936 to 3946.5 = 0.35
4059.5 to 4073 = 0.02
